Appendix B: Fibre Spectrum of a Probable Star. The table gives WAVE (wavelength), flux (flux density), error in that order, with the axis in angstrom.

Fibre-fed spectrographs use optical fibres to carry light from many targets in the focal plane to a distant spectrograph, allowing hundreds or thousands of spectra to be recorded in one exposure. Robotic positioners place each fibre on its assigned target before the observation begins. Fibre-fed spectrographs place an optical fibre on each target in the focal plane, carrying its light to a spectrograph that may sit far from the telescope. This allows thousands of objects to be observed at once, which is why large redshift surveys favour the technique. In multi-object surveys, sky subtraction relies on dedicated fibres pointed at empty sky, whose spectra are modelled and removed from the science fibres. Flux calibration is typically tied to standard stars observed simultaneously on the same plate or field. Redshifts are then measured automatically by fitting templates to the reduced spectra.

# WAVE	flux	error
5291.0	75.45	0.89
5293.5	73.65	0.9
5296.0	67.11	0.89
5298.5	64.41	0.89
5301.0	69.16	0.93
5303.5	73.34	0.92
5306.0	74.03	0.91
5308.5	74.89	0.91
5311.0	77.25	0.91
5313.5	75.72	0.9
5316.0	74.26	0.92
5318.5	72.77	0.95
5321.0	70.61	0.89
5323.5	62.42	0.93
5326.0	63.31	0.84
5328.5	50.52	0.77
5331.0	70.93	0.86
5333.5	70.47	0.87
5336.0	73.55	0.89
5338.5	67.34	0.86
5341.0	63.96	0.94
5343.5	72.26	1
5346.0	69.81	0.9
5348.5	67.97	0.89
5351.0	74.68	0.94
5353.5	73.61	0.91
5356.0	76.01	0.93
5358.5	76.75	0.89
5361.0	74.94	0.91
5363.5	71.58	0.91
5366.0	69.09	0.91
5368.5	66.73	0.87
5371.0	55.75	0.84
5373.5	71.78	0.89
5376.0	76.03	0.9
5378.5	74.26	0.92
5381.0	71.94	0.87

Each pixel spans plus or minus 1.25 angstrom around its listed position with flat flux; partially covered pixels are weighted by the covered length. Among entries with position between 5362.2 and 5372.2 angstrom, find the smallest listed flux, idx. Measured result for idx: 55.75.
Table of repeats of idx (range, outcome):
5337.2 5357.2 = 63.96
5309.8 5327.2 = 62.42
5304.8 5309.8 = 74.03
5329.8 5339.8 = 67.34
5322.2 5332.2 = 50.52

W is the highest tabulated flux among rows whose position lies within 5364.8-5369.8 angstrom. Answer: 69.09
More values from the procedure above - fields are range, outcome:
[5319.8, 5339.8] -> 73.55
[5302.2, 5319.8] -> 77.25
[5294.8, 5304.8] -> 73.34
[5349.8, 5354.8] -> 74.68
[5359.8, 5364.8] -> 74.94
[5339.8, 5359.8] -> 76.75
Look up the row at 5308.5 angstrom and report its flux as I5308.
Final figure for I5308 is 74.89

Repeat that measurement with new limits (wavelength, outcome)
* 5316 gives 74.26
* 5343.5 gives 72.26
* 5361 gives 74.94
